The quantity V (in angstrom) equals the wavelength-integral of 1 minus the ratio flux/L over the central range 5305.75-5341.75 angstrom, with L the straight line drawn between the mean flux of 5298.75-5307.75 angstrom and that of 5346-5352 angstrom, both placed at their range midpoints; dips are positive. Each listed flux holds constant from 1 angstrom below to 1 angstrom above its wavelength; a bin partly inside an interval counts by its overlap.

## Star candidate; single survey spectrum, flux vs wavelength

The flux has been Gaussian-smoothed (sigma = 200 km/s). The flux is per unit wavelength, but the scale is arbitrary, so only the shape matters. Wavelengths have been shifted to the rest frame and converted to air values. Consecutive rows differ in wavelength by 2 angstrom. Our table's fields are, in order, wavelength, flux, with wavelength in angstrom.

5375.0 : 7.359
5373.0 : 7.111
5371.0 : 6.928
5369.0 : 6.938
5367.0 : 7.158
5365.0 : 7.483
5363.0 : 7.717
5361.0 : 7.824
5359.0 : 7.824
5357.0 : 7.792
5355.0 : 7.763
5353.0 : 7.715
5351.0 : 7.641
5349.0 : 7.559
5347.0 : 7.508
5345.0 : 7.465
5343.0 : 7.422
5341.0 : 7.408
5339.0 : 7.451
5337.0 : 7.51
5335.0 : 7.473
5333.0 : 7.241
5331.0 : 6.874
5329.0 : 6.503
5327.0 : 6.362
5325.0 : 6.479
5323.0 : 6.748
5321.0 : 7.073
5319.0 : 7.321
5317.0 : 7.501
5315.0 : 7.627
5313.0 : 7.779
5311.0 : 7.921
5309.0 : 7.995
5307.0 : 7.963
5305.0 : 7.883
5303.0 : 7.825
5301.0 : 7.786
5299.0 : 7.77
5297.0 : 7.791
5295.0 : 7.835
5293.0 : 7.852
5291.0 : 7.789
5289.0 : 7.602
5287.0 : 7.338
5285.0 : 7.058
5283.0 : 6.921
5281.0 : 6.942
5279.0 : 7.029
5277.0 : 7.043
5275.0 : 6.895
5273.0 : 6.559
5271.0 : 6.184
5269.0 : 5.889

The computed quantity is 2.01 angstrom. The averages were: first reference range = 7.85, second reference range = 7.57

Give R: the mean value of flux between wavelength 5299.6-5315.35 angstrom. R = 7.85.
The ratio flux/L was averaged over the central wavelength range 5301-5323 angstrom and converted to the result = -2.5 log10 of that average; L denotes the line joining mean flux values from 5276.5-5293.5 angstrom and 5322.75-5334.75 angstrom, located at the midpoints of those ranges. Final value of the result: -0.104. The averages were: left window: 7.28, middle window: 7.65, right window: 6.75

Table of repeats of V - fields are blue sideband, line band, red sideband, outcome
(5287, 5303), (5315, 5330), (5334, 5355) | 1.4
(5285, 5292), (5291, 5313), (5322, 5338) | -1.7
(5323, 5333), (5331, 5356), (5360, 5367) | -1.5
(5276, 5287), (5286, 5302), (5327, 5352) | -1.4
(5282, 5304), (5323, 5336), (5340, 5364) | 1.4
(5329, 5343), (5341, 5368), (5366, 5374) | -1.7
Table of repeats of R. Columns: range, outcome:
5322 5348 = 7.11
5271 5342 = 7.33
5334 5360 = 7.58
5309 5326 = 7.35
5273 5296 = 7.27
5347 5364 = 7.72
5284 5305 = 7.68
